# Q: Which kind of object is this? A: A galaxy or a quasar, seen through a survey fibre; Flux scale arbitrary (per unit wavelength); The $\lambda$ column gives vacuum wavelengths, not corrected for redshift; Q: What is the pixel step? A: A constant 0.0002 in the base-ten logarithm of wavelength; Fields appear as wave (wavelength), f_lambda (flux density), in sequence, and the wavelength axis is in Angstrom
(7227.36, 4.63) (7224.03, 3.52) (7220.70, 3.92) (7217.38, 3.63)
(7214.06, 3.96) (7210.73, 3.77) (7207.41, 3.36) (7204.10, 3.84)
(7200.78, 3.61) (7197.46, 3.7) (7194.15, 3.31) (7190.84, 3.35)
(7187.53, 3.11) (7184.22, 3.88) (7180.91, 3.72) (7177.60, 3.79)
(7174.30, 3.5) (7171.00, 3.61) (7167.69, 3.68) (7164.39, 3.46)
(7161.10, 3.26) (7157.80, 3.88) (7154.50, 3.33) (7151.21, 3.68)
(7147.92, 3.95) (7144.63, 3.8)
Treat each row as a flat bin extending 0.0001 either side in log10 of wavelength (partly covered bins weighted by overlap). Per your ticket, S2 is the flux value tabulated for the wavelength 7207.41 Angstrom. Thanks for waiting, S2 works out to 3.36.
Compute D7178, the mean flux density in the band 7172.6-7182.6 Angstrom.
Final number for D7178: 3.67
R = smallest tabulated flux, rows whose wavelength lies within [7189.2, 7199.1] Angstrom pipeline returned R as 3.31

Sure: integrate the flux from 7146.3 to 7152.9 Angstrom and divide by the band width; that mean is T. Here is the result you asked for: 3.81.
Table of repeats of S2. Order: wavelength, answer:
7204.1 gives 3.84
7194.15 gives 3.31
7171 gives 3.61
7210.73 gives 3.77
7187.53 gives 3.11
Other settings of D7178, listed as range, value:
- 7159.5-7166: 3.36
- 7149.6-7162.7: 3.54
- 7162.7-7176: 3.56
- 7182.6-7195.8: 3.41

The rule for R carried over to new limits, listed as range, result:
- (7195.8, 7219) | 3.36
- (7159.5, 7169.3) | 3.26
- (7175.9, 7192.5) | 3.11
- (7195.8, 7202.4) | 3.61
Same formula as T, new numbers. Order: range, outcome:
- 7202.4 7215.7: 3.73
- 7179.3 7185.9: 3.8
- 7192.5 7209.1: 3.57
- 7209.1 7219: 3.79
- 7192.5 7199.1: 3.51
